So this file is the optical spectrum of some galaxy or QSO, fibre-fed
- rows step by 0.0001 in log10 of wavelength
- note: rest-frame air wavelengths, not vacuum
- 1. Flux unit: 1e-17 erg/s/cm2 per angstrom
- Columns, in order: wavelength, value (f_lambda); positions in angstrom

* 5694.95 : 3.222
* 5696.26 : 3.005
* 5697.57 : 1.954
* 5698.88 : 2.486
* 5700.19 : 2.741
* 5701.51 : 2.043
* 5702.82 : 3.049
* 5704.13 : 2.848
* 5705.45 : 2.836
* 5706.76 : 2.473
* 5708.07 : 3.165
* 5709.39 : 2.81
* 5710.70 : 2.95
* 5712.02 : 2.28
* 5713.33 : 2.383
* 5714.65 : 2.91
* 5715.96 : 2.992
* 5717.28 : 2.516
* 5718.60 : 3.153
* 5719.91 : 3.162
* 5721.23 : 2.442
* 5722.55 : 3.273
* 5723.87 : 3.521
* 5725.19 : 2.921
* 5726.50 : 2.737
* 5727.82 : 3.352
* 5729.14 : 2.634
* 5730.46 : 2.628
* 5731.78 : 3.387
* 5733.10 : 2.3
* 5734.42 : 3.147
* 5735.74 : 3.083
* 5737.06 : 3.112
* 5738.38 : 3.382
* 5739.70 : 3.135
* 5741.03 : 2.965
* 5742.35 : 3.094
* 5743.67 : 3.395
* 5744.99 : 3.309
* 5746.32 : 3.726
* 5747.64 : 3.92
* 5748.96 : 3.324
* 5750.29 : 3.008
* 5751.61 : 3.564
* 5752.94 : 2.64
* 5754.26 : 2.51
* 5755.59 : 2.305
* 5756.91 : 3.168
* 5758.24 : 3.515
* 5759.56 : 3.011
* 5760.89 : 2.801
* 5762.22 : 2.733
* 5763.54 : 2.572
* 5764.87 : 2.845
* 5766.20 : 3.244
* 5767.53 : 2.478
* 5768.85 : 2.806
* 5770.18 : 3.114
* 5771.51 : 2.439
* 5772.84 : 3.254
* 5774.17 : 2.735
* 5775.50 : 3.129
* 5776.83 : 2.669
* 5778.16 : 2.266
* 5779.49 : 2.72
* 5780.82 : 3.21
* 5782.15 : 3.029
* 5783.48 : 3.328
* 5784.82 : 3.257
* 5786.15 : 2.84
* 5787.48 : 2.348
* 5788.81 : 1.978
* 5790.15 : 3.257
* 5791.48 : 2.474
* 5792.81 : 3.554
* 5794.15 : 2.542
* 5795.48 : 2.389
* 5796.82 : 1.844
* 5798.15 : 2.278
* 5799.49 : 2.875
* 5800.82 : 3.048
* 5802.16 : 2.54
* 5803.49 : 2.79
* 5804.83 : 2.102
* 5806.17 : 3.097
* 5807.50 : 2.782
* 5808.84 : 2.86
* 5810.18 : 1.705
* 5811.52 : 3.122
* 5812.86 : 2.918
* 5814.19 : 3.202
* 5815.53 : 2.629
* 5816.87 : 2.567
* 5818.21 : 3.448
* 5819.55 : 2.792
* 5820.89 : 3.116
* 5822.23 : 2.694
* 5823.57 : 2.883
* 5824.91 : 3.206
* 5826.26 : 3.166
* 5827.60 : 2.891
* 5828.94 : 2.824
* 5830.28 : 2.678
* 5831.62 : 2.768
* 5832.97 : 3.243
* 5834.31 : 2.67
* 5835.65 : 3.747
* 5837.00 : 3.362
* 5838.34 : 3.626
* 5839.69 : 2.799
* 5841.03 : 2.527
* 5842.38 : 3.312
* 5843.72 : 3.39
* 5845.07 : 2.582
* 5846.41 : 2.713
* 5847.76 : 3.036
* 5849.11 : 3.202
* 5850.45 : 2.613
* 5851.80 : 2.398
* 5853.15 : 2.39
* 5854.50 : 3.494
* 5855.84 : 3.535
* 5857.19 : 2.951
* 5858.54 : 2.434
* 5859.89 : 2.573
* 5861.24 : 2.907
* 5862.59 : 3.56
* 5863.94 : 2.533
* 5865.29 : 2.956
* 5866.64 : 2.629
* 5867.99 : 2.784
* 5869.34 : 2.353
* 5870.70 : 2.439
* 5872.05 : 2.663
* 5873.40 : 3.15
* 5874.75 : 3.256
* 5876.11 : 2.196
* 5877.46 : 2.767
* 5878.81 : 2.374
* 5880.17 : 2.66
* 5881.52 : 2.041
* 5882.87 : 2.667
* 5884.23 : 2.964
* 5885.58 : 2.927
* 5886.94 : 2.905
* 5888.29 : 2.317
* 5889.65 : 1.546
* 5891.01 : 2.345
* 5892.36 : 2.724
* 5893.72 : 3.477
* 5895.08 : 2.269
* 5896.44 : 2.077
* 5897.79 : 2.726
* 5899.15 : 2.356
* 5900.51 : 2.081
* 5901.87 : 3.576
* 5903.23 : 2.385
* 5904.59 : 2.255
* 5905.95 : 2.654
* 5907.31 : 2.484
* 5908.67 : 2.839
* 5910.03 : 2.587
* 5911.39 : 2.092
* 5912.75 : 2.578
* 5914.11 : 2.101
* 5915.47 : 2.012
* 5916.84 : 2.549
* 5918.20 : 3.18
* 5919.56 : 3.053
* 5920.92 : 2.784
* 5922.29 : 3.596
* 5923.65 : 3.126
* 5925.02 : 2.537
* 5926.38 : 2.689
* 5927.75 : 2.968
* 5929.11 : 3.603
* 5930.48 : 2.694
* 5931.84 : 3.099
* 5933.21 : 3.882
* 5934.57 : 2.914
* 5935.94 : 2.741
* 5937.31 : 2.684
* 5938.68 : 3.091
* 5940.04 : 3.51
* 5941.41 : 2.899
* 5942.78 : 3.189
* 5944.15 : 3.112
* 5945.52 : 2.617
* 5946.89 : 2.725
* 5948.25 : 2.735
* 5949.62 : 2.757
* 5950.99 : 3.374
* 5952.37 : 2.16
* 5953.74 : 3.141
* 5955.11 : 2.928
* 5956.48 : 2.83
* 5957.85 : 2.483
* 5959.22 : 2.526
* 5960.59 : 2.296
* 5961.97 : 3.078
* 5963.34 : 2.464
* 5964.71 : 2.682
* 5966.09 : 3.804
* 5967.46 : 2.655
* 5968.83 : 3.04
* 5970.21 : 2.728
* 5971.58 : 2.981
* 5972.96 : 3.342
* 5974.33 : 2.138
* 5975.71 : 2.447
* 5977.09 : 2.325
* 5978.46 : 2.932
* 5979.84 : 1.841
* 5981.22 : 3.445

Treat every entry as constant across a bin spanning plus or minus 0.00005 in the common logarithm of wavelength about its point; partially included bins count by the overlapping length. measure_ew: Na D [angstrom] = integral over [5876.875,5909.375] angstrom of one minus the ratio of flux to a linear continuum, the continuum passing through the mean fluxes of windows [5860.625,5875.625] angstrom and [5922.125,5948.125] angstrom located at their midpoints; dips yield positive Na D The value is 3.8 angstrom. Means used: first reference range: 2.83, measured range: 2.56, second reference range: 3.02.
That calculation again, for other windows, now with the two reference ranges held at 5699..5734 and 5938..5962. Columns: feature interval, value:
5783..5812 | 1.6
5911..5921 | 1.1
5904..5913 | 1.1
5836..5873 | -0.6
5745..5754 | -1.6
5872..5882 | 0.7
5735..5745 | -1.2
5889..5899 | 1.4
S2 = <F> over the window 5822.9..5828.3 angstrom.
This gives 3.03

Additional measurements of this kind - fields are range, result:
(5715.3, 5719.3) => 2.89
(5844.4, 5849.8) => 2.89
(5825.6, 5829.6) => 2.96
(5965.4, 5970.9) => 3.06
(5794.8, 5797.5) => 2.12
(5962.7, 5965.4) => 2.57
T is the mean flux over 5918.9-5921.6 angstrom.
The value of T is 2.92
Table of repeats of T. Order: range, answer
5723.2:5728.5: 3.13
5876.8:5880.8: 2.6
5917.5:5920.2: 3.12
